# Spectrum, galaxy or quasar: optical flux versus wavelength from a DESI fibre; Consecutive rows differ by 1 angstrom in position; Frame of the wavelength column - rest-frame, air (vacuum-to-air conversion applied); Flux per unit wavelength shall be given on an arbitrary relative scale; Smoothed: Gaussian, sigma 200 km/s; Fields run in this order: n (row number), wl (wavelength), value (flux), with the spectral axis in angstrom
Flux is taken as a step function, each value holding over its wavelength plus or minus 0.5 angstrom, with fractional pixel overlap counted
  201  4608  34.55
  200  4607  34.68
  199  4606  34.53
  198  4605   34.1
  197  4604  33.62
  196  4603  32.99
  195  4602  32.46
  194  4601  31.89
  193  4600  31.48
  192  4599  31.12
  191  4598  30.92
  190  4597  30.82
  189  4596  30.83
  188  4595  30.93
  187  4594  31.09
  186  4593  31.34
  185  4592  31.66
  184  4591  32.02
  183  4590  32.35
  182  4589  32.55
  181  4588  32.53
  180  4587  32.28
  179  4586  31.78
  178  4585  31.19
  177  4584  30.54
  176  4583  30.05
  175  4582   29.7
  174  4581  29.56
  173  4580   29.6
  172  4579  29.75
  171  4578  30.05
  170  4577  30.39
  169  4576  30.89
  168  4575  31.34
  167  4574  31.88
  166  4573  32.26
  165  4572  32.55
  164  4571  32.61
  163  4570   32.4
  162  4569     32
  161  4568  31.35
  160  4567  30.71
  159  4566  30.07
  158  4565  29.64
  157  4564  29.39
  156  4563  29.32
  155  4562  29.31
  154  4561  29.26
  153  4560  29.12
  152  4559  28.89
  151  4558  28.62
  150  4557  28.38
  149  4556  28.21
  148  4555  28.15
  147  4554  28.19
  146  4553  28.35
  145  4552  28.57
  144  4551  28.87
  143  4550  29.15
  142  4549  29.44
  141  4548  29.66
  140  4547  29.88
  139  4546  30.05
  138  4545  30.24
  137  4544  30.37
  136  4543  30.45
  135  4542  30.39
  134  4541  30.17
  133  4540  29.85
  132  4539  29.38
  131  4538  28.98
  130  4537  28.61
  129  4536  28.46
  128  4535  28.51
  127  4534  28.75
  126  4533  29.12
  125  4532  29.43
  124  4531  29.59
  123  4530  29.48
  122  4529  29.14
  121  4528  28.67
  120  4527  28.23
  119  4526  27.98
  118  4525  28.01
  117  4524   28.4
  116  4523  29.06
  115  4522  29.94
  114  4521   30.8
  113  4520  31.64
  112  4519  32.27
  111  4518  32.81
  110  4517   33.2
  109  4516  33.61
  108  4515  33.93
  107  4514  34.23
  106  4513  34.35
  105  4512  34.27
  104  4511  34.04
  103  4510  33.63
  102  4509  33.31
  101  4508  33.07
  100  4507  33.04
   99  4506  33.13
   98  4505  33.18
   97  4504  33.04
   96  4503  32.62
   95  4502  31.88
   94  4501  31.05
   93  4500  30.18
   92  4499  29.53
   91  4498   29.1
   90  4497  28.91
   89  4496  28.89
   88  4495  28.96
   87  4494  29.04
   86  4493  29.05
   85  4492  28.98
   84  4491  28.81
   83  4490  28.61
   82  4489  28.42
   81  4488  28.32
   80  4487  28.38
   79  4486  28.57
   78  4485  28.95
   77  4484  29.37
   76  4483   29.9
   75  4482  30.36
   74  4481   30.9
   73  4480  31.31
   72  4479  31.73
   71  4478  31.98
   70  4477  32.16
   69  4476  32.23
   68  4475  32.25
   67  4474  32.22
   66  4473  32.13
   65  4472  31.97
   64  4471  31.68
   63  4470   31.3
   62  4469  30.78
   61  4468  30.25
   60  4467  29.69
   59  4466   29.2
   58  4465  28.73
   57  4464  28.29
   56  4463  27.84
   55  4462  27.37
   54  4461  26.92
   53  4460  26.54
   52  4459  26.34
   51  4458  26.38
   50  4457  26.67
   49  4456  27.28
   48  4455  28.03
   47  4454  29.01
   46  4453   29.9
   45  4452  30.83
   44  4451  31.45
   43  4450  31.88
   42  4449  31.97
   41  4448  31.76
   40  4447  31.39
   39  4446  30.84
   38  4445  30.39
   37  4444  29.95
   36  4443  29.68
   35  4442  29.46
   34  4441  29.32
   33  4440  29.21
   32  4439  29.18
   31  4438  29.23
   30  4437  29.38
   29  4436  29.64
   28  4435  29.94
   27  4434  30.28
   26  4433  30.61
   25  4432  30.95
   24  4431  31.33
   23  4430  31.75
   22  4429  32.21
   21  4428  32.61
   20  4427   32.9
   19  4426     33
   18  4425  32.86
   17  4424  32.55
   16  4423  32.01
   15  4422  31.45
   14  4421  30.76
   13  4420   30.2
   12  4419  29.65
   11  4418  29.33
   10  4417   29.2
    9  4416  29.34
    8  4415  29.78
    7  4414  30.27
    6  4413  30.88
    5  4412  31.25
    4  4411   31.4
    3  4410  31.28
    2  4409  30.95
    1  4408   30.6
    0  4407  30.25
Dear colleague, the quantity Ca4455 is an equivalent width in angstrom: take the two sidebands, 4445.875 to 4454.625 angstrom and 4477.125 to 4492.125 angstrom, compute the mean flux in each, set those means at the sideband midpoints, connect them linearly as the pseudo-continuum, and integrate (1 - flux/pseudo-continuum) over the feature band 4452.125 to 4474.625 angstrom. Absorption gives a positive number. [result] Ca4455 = 1.0 angstrom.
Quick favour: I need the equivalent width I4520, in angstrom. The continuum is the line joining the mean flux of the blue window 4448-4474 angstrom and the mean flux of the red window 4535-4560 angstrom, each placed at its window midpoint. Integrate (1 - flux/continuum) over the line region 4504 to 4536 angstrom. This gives -2.2 angstrom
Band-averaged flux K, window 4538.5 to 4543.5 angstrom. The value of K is 30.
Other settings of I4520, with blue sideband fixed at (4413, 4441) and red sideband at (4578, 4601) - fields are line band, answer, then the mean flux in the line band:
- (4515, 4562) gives 2.1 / 29.6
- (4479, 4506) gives 0.8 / 30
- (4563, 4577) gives -0.1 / 31.2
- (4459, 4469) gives 0.8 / 28.3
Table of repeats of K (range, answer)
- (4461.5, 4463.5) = 27.6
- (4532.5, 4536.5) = 28.7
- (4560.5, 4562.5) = 29.3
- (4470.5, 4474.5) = 32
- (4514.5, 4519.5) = 33.2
